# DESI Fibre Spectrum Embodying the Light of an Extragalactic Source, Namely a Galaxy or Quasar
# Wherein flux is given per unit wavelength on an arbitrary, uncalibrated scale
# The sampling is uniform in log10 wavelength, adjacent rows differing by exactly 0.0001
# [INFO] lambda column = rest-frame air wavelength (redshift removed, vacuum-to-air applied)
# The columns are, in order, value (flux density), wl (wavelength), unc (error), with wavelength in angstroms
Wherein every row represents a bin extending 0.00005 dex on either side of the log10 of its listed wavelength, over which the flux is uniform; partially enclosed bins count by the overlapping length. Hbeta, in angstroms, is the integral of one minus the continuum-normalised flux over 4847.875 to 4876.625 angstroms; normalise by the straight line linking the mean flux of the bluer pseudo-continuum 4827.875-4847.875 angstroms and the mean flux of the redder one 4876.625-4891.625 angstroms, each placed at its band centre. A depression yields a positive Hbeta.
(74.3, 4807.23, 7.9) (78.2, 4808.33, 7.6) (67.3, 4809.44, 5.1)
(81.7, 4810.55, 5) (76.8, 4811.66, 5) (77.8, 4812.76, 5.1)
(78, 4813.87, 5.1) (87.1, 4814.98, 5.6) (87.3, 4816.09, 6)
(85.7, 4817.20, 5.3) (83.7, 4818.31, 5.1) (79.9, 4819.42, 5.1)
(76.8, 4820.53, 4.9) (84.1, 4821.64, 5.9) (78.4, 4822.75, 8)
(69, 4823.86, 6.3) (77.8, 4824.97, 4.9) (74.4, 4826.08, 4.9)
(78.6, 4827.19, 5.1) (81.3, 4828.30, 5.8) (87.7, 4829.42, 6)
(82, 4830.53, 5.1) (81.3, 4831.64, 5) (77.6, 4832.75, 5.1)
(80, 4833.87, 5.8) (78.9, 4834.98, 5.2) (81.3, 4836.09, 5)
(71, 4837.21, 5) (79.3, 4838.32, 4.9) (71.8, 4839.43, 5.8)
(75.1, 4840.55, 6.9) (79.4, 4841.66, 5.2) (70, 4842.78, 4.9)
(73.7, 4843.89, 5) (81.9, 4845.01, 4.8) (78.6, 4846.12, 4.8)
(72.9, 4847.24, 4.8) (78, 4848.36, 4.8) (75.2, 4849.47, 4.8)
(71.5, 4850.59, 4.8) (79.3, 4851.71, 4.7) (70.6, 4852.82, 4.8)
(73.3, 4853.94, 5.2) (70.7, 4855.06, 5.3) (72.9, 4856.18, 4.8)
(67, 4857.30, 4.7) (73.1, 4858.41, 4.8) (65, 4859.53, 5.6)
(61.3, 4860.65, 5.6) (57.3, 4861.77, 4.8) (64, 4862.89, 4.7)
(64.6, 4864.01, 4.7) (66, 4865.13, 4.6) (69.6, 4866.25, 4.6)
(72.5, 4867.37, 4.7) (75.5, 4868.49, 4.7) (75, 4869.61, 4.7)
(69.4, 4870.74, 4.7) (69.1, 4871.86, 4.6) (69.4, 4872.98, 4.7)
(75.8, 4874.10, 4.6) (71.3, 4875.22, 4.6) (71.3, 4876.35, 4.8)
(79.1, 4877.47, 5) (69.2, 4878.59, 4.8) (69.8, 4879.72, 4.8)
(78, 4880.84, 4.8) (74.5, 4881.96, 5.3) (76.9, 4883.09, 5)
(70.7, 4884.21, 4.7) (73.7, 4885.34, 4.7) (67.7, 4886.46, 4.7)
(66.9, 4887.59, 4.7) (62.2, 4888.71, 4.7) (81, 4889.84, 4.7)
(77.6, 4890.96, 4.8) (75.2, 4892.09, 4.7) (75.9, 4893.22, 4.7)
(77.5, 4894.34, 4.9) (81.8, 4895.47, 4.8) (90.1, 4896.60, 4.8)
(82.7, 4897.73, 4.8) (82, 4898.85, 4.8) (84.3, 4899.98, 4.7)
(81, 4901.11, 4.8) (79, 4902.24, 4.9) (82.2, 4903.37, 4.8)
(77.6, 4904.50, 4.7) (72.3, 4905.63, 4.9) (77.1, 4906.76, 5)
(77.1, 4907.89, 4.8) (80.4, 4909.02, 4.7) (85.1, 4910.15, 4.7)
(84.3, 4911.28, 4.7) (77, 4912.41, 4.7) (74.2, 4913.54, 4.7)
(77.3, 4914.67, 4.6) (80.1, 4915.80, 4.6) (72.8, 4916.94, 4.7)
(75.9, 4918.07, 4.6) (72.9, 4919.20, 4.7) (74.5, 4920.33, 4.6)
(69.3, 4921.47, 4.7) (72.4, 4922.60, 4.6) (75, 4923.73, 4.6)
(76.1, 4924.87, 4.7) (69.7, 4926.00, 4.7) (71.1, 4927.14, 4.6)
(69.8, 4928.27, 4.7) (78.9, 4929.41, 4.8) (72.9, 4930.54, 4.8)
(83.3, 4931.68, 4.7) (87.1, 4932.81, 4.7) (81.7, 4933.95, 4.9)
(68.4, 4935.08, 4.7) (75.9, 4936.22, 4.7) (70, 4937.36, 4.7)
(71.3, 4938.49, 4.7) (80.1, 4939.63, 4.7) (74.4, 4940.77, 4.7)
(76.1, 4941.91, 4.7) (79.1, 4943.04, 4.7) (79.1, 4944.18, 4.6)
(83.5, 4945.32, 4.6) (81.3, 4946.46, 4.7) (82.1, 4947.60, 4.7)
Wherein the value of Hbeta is 1.90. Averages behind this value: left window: 77.9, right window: 72.9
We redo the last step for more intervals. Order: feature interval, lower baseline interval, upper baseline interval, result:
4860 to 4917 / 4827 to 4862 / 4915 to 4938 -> 0.2 angstroms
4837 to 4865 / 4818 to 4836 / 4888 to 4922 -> 2.6 angstroms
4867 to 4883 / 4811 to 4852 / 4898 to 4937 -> 1.0 angstroms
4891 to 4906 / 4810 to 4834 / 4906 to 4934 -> -0.5 angstroms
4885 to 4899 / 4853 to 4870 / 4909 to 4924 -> -0.7 angstroms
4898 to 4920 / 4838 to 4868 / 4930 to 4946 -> -0.9 angstroms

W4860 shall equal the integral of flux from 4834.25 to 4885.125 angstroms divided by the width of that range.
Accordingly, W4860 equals 72.5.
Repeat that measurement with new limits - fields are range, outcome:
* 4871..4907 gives 75.7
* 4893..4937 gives 77.6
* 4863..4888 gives 71.5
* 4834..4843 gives 76.3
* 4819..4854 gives 77.3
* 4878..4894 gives 72.9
